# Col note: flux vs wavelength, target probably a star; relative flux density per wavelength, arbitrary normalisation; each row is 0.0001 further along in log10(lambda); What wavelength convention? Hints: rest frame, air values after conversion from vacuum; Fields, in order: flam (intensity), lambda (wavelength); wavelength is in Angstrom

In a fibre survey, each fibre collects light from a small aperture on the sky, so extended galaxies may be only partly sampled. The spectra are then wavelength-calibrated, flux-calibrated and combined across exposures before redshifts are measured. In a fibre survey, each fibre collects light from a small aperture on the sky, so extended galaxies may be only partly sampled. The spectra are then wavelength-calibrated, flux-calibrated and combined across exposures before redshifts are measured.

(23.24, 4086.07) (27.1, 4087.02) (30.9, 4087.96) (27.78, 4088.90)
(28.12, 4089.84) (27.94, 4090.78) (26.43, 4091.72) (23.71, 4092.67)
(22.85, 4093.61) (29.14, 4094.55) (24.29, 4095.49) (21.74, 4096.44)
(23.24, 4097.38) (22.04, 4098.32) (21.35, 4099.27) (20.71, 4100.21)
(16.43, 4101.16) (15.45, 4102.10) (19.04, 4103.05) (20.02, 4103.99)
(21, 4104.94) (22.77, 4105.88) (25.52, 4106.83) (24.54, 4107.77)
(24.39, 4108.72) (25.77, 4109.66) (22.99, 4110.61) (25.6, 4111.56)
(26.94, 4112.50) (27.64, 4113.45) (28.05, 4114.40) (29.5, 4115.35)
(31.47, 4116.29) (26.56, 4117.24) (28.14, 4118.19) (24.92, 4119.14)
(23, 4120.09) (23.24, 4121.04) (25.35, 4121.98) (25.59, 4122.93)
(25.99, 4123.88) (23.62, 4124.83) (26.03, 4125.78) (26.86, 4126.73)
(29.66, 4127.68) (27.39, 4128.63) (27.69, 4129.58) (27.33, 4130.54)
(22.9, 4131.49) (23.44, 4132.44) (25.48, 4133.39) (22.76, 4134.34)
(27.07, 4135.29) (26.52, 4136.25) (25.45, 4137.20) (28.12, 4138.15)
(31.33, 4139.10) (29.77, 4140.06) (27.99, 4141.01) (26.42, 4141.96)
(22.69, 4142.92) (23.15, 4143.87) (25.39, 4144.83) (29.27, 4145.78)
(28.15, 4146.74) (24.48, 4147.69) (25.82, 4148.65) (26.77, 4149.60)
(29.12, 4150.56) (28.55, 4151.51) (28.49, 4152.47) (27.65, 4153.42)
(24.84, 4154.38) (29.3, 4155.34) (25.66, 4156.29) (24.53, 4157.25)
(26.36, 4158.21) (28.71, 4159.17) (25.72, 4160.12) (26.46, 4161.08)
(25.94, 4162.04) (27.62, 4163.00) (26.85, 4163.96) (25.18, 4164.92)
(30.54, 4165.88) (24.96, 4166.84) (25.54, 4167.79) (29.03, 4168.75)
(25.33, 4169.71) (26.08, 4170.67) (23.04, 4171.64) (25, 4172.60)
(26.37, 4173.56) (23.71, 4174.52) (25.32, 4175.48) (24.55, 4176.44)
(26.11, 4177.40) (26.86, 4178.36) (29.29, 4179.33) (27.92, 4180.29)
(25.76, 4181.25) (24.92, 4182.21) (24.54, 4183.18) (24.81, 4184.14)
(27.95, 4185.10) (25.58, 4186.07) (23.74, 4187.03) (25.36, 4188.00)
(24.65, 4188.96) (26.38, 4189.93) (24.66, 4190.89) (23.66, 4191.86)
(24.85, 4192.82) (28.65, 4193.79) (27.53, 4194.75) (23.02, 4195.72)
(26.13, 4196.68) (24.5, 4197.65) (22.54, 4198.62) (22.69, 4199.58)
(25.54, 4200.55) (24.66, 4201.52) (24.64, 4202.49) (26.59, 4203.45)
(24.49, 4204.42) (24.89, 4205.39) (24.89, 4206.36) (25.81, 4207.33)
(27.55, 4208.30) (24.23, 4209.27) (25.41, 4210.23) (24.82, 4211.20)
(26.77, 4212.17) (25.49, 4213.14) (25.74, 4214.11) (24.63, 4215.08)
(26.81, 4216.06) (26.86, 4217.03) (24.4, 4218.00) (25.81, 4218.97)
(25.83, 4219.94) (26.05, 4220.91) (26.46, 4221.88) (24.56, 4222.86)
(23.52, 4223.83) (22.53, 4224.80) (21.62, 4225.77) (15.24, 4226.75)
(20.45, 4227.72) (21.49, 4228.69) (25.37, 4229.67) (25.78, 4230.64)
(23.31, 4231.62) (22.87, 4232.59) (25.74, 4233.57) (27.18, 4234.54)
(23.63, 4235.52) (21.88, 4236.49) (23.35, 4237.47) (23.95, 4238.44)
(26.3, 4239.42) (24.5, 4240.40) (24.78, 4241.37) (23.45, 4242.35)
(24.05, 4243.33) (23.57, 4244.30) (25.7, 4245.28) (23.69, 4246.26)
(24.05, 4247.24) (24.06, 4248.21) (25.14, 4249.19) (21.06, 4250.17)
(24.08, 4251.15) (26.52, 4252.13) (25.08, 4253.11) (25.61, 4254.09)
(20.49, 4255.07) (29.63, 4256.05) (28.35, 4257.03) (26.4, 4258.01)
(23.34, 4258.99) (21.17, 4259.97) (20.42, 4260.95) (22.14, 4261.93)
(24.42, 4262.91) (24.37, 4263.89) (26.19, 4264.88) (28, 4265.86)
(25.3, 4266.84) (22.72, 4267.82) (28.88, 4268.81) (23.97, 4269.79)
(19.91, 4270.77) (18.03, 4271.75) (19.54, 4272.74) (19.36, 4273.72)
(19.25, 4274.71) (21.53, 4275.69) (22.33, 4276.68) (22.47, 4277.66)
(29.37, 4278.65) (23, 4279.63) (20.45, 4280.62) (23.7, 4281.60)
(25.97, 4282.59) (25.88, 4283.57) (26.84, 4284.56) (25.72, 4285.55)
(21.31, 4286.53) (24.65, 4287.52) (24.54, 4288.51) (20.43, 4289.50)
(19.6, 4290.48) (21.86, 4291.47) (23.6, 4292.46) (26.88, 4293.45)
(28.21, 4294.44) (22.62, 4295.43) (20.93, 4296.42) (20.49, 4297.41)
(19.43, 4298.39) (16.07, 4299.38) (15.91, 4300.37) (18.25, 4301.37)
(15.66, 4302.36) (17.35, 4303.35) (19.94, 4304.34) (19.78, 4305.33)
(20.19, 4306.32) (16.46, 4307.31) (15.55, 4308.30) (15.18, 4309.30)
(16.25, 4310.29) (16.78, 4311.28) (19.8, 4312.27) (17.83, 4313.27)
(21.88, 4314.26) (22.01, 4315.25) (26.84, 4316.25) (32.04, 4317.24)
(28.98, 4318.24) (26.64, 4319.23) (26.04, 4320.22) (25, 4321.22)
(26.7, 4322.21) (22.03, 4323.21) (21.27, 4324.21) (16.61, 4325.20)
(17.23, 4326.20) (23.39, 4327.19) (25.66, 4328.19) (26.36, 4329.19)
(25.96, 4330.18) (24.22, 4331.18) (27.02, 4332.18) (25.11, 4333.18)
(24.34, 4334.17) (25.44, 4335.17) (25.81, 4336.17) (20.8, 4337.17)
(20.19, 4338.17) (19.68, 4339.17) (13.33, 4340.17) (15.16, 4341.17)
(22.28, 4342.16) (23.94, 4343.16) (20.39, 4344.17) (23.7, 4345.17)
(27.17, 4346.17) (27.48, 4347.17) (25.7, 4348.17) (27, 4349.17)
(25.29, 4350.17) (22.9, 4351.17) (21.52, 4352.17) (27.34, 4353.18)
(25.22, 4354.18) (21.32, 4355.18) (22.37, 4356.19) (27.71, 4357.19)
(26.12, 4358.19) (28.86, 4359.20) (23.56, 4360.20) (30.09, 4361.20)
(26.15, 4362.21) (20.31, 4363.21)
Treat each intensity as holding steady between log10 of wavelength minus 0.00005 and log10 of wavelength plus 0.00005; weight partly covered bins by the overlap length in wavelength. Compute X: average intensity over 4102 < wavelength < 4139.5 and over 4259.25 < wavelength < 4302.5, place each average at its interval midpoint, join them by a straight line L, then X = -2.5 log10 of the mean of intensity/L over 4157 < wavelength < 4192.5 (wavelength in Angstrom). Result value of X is -0.061 mag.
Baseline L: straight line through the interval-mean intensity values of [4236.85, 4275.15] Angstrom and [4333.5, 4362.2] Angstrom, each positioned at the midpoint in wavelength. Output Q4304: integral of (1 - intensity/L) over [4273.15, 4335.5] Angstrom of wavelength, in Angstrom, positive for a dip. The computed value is 4.1 Angstrom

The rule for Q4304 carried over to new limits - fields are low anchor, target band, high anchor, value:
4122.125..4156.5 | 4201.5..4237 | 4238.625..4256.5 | 0.74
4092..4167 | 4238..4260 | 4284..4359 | -0.95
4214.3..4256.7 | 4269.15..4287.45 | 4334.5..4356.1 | 0.71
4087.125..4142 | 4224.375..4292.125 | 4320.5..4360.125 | 1.65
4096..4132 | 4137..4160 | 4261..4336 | -2.75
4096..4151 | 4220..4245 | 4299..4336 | -0.52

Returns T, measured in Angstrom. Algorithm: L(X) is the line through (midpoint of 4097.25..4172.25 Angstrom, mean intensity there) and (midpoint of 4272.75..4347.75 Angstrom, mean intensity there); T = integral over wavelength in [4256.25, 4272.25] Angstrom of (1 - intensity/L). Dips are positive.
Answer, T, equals -0.7 Angstrom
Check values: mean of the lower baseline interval 25.6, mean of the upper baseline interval 22.1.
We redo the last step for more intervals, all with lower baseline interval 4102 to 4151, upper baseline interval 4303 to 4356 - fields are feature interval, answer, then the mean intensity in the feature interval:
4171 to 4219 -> -1.5 Angstrom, 25.4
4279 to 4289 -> -0.5 Angstrom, 24.3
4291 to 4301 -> 0.6 Angstrom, 21.5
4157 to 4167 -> -0.6 Angstrom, 26.7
